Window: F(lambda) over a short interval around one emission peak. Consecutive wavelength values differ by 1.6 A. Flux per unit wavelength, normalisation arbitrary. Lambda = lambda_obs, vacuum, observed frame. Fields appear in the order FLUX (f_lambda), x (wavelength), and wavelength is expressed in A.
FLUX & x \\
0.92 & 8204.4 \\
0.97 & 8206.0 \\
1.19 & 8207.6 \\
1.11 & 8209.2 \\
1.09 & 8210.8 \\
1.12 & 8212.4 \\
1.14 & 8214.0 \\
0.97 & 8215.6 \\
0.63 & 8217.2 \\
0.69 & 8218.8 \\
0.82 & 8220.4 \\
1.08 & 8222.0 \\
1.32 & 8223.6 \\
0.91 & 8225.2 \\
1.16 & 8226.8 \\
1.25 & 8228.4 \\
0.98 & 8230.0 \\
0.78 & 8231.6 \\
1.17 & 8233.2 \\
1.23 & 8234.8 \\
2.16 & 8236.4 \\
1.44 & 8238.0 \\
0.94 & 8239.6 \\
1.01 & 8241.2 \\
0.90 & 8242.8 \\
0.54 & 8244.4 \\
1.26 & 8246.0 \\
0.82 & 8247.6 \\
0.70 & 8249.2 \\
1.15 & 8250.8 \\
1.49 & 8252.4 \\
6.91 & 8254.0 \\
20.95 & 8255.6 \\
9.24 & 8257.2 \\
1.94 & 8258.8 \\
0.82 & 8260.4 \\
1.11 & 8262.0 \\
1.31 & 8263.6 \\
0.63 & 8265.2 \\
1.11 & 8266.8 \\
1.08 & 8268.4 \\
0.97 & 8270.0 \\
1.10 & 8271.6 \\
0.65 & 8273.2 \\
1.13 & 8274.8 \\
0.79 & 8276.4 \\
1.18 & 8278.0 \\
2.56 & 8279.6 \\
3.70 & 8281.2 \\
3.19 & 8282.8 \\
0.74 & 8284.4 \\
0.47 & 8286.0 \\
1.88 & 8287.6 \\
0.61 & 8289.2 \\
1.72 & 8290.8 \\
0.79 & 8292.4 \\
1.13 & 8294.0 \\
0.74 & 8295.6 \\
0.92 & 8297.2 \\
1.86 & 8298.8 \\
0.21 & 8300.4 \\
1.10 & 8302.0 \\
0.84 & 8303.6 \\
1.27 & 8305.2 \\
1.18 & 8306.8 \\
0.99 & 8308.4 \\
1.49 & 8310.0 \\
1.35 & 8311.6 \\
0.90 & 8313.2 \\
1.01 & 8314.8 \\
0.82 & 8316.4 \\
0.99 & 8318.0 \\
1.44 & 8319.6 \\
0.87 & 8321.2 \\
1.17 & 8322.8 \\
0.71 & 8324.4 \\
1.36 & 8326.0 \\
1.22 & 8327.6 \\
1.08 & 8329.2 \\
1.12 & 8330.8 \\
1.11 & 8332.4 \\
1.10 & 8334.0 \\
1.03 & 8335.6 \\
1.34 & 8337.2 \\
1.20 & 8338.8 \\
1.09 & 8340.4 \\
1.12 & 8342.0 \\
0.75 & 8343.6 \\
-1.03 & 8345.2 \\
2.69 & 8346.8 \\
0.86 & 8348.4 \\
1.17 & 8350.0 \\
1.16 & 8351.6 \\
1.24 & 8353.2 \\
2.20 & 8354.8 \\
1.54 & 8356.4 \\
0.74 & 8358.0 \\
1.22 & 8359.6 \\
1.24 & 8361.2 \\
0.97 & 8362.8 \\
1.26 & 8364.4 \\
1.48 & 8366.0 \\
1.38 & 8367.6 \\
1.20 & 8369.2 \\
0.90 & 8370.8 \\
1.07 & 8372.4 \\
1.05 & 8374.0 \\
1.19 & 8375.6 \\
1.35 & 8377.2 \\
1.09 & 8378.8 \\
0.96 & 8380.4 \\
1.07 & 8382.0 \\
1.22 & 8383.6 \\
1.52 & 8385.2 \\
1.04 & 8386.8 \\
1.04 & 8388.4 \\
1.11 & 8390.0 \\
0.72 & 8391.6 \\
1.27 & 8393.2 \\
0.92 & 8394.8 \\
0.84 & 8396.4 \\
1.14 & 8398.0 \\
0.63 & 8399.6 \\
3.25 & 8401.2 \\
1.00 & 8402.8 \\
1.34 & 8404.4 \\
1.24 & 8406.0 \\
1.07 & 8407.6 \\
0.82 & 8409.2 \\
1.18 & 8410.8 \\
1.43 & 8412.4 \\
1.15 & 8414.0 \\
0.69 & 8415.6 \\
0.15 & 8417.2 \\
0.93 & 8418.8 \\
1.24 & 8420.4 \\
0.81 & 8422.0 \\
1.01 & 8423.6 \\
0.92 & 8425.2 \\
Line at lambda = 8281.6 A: [N II] 6583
